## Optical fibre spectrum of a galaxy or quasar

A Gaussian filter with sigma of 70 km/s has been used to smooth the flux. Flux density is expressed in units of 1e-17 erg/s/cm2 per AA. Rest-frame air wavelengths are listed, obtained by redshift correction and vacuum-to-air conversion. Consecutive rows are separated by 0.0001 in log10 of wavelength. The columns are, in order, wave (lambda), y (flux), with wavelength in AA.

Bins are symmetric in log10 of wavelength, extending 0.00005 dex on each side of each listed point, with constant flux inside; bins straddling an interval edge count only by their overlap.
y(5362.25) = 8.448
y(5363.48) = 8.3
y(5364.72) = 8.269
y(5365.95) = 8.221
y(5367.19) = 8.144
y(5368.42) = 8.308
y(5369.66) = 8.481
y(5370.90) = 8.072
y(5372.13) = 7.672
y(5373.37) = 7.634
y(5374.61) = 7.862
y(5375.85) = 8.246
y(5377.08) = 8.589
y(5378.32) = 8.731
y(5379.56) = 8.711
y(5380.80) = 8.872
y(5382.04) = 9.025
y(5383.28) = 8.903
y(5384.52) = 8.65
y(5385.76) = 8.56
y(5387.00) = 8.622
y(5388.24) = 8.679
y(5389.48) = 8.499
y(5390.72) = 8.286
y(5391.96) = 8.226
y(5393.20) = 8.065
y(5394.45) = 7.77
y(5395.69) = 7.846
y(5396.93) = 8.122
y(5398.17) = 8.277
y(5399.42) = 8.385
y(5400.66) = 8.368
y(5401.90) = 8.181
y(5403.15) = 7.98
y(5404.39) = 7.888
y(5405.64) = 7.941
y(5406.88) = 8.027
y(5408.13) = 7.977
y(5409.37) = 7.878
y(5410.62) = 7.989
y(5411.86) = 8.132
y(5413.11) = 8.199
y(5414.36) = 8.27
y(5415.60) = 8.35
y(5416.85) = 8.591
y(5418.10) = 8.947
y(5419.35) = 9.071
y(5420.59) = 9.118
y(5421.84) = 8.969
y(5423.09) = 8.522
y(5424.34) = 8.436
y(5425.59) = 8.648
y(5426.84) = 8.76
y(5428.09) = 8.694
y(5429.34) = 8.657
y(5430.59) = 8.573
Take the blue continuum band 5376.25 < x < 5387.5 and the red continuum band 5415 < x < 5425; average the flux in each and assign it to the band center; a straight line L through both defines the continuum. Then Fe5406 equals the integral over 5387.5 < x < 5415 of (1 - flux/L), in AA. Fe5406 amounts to 1.90 AA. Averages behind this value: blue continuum 8.73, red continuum 8.75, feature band 8.14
